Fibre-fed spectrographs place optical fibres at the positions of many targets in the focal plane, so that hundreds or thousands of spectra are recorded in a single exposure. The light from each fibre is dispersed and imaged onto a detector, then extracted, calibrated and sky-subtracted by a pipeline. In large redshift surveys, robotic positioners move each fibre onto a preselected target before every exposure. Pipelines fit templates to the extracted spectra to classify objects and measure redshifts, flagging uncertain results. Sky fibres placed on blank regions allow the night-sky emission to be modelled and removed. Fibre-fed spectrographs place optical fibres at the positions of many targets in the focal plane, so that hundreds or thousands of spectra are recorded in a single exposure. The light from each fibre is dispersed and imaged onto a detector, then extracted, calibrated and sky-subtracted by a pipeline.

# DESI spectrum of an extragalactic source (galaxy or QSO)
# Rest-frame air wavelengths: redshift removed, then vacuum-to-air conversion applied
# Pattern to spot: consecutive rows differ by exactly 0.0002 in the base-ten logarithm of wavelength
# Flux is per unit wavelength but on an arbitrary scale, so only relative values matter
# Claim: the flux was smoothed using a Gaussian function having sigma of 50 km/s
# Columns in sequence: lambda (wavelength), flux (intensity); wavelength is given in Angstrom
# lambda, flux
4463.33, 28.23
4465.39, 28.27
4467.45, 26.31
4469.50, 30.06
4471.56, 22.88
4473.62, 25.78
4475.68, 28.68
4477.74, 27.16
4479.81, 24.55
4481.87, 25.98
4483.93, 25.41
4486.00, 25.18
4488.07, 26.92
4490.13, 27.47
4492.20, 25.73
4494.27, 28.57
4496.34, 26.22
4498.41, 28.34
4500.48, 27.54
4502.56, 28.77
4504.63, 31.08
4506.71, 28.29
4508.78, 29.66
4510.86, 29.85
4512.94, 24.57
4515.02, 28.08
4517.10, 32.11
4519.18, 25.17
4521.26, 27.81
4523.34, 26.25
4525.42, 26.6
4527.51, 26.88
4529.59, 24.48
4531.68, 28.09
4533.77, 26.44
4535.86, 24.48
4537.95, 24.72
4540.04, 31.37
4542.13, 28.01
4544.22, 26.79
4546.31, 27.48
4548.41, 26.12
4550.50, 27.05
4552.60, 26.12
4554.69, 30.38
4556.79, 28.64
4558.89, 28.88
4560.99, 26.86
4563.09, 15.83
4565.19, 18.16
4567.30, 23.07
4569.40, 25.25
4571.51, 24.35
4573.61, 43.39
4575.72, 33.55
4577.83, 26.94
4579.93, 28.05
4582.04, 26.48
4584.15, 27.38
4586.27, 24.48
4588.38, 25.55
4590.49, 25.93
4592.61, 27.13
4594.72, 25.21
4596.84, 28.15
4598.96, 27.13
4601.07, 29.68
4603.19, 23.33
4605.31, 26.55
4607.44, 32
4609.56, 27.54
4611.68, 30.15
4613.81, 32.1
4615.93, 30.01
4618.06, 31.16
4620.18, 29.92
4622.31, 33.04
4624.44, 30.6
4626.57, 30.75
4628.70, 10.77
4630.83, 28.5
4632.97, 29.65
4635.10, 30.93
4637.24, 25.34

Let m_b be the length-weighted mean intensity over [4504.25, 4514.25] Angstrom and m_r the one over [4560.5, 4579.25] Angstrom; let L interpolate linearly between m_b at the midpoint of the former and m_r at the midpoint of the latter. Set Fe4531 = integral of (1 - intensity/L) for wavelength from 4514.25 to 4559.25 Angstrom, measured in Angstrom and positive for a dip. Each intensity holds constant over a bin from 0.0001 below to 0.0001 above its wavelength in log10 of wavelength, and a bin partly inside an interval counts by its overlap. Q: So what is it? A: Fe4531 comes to 0.3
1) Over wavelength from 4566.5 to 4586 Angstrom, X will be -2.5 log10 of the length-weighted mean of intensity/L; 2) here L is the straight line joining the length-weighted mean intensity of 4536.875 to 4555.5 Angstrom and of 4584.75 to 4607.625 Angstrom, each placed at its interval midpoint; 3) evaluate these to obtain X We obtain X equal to -0.06 mag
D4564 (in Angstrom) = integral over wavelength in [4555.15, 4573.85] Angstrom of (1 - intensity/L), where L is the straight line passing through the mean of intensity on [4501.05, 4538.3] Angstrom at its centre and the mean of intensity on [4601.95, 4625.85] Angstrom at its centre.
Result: 2.0 Angstrom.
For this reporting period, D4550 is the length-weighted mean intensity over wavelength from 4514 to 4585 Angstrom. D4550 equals 27.1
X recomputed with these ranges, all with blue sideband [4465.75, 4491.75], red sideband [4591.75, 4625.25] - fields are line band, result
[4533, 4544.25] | 0.02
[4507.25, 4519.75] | -0.05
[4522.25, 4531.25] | 0.05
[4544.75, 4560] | 0.00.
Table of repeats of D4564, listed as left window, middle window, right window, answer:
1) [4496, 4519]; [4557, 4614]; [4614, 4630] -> 2.5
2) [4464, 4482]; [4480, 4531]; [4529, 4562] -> -0.7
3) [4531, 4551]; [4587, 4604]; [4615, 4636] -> 0.9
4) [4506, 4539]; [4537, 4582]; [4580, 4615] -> 0.1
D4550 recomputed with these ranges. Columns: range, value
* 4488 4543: 27.5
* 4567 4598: 27.8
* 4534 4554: 27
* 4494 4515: 28.3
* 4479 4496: 26.3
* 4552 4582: 27.1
